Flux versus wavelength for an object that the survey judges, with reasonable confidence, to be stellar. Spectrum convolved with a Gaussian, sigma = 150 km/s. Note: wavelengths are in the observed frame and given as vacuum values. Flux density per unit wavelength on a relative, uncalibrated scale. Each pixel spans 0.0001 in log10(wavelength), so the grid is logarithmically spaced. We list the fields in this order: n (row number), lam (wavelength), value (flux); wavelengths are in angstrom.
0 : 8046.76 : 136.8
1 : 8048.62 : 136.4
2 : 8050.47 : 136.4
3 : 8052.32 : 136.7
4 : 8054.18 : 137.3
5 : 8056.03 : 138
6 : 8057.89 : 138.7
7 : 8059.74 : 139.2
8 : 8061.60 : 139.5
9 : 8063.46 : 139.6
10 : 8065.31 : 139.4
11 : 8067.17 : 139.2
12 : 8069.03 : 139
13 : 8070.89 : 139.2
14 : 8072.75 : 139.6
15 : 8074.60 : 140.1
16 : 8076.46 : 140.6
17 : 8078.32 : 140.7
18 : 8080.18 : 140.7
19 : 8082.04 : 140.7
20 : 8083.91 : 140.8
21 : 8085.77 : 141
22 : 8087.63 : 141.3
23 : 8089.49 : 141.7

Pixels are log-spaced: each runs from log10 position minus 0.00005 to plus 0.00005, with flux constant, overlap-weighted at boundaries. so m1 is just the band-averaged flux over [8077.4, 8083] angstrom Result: 141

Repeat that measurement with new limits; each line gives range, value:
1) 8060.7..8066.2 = 140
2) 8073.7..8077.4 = 140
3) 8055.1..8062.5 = 139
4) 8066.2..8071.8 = 139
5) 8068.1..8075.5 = 140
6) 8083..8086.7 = 141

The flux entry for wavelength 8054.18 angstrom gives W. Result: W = 137.3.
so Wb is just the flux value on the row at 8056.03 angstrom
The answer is 138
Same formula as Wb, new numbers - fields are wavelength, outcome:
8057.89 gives 138.7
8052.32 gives 136.7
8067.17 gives 139.2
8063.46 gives 139.6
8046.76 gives 136.8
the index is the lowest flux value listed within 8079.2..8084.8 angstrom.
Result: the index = 140.7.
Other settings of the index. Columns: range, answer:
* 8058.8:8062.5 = 139.2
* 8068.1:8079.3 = 139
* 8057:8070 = 138.7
